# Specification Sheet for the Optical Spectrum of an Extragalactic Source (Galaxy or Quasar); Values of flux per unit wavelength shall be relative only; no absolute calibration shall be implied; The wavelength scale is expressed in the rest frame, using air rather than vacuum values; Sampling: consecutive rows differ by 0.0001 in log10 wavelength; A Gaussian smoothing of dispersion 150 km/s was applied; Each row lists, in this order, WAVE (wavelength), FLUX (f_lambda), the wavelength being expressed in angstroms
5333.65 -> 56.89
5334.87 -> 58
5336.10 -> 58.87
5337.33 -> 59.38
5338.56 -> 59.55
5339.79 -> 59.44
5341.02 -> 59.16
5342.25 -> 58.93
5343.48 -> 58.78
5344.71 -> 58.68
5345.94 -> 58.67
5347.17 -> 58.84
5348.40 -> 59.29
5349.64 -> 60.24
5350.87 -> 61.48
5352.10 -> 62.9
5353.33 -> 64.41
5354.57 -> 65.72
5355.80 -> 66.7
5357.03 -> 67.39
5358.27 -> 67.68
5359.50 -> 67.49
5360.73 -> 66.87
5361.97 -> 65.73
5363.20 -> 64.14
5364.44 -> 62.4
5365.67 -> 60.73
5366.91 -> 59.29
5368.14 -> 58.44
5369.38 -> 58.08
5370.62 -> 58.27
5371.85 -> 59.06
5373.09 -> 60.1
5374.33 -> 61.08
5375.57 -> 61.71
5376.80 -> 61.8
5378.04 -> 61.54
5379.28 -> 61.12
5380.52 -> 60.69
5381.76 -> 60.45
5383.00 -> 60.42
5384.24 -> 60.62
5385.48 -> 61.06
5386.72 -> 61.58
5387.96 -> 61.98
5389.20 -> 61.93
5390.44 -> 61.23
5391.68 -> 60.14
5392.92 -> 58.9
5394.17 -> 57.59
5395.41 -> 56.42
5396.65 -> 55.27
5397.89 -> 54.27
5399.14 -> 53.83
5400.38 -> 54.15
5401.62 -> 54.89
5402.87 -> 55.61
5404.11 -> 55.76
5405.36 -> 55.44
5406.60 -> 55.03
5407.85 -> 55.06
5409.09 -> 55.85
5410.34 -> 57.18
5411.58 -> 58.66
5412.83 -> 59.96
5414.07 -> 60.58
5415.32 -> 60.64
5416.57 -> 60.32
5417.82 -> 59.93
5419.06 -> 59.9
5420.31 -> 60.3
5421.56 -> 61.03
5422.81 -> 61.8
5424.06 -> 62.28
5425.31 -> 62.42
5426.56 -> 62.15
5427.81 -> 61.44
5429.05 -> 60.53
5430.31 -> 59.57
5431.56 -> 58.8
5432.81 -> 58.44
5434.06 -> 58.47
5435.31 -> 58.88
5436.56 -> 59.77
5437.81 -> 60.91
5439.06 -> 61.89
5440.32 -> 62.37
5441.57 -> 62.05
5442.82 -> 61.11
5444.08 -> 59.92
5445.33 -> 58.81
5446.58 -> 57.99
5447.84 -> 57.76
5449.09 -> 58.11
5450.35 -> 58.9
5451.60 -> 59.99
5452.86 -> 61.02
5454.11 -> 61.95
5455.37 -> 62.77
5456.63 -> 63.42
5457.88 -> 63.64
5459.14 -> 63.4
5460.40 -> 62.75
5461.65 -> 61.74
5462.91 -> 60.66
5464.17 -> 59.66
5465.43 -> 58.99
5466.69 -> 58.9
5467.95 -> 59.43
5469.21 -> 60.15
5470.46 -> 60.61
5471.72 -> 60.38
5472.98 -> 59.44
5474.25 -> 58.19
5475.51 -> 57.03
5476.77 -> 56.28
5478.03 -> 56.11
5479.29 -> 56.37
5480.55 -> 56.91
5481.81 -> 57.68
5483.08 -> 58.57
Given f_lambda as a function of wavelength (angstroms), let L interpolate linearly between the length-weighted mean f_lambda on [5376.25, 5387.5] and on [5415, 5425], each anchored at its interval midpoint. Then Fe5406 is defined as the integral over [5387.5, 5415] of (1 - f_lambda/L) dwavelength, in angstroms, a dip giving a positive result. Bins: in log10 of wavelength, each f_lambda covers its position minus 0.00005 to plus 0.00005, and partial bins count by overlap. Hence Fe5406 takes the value 1.6 angstroms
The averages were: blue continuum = 61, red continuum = 60.8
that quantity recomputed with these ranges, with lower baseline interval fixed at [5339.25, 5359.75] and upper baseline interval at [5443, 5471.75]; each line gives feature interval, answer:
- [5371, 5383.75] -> 0.2 angstroms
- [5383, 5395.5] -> 0.2 angstroms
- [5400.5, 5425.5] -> 1.1 angstroms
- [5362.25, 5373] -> 0.3 angstroms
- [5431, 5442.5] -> 0.1 angstroms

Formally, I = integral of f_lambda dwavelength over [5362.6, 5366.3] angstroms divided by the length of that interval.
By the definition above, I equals 62.3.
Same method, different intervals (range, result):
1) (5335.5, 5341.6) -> 59.3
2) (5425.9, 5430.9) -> 60.9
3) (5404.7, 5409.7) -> 55.3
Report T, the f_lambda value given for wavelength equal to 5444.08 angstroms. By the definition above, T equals 59.92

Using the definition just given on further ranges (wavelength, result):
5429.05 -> 60.53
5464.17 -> 59.66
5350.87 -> 61.48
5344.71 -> 58.68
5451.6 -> 59.99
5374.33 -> 61.08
